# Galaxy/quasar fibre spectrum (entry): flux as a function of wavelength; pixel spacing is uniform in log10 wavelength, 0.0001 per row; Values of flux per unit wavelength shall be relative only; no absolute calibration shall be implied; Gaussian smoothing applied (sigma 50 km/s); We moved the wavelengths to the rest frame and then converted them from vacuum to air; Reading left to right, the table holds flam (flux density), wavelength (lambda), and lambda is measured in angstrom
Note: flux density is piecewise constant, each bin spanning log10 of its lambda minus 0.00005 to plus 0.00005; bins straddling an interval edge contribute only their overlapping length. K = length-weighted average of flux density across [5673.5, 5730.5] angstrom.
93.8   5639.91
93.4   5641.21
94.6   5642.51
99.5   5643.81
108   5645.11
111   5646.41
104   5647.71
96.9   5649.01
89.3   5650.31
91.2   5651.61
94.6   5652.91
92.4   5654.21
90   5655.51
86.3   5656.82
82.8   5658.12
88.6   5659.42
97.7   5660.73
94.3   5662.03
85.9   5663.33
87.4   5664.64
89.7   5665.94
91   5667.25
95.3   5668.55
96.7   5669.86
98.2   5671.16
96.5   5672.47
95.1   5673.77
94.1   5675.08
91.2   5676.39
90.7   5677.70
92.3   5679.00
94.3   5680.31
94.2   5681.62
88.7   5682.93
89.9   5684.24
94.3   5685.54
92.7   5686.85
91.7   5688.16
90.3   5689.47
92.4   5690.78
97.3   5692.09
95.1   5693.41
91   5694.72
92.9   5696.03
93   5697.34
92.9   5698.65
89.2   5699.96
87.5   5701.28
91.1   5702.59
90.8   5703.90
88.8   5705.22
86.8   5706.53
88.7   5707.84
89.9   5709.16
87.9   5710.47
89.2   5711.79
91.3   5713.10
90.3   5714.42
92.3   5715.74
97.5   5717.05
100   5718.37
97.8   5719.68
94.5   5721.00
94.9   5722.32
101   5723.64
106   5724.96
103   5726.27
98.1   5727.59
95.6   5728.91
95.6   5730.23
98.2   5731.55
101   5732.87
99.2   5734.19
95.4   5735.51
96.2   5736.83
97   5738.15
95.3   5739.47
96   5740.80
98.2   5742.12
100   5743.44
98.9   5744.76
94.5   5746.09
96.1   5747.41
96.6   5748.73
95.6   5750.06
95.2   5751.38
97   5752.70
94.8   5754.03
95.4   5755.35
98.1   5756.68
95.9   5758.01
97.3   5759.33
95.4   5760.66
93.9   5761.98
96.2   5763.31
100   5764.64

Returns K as 93.2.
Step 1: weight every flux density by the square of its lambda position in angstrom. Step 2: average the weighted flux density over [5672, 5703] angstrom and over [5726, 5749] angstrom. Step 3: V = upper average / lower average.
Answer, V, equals 1.07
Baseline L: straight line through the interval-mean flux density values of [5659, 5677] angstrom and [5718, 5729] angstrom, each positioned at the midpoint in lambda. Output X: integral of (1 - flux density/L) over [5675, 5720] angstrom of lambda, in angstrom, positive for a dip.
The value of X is 2.05 angstrom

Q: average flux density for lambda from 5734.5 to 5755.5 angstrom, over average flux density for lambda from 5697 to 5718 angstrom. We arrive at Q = 1.1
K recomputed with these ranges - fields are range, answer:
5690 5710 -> 91.1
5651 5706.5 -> 91.9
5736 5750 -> 96.8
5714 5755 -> 97.2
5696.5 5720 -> 91.3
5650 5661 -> 90.1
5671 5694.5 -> 93.1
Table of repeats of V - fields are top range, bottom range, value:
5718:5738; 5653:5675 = 1.10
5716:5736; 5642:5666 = 1.07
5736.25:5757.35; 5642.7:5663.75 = 1.05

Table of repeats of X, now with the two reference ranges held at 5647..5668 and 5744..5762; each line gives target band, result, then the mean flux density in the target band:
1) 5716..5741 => -0.8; 98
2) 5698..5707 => 0.4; 89.6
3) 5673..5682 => -0.1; 93.1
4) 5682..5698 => 0.1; 92.5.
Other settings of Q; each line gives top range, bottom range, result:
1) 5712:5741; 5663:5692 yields 1.05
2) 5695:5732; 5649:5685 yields 1.02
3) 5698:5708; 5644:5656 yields 0.92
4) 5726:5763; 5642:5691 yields 1.04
